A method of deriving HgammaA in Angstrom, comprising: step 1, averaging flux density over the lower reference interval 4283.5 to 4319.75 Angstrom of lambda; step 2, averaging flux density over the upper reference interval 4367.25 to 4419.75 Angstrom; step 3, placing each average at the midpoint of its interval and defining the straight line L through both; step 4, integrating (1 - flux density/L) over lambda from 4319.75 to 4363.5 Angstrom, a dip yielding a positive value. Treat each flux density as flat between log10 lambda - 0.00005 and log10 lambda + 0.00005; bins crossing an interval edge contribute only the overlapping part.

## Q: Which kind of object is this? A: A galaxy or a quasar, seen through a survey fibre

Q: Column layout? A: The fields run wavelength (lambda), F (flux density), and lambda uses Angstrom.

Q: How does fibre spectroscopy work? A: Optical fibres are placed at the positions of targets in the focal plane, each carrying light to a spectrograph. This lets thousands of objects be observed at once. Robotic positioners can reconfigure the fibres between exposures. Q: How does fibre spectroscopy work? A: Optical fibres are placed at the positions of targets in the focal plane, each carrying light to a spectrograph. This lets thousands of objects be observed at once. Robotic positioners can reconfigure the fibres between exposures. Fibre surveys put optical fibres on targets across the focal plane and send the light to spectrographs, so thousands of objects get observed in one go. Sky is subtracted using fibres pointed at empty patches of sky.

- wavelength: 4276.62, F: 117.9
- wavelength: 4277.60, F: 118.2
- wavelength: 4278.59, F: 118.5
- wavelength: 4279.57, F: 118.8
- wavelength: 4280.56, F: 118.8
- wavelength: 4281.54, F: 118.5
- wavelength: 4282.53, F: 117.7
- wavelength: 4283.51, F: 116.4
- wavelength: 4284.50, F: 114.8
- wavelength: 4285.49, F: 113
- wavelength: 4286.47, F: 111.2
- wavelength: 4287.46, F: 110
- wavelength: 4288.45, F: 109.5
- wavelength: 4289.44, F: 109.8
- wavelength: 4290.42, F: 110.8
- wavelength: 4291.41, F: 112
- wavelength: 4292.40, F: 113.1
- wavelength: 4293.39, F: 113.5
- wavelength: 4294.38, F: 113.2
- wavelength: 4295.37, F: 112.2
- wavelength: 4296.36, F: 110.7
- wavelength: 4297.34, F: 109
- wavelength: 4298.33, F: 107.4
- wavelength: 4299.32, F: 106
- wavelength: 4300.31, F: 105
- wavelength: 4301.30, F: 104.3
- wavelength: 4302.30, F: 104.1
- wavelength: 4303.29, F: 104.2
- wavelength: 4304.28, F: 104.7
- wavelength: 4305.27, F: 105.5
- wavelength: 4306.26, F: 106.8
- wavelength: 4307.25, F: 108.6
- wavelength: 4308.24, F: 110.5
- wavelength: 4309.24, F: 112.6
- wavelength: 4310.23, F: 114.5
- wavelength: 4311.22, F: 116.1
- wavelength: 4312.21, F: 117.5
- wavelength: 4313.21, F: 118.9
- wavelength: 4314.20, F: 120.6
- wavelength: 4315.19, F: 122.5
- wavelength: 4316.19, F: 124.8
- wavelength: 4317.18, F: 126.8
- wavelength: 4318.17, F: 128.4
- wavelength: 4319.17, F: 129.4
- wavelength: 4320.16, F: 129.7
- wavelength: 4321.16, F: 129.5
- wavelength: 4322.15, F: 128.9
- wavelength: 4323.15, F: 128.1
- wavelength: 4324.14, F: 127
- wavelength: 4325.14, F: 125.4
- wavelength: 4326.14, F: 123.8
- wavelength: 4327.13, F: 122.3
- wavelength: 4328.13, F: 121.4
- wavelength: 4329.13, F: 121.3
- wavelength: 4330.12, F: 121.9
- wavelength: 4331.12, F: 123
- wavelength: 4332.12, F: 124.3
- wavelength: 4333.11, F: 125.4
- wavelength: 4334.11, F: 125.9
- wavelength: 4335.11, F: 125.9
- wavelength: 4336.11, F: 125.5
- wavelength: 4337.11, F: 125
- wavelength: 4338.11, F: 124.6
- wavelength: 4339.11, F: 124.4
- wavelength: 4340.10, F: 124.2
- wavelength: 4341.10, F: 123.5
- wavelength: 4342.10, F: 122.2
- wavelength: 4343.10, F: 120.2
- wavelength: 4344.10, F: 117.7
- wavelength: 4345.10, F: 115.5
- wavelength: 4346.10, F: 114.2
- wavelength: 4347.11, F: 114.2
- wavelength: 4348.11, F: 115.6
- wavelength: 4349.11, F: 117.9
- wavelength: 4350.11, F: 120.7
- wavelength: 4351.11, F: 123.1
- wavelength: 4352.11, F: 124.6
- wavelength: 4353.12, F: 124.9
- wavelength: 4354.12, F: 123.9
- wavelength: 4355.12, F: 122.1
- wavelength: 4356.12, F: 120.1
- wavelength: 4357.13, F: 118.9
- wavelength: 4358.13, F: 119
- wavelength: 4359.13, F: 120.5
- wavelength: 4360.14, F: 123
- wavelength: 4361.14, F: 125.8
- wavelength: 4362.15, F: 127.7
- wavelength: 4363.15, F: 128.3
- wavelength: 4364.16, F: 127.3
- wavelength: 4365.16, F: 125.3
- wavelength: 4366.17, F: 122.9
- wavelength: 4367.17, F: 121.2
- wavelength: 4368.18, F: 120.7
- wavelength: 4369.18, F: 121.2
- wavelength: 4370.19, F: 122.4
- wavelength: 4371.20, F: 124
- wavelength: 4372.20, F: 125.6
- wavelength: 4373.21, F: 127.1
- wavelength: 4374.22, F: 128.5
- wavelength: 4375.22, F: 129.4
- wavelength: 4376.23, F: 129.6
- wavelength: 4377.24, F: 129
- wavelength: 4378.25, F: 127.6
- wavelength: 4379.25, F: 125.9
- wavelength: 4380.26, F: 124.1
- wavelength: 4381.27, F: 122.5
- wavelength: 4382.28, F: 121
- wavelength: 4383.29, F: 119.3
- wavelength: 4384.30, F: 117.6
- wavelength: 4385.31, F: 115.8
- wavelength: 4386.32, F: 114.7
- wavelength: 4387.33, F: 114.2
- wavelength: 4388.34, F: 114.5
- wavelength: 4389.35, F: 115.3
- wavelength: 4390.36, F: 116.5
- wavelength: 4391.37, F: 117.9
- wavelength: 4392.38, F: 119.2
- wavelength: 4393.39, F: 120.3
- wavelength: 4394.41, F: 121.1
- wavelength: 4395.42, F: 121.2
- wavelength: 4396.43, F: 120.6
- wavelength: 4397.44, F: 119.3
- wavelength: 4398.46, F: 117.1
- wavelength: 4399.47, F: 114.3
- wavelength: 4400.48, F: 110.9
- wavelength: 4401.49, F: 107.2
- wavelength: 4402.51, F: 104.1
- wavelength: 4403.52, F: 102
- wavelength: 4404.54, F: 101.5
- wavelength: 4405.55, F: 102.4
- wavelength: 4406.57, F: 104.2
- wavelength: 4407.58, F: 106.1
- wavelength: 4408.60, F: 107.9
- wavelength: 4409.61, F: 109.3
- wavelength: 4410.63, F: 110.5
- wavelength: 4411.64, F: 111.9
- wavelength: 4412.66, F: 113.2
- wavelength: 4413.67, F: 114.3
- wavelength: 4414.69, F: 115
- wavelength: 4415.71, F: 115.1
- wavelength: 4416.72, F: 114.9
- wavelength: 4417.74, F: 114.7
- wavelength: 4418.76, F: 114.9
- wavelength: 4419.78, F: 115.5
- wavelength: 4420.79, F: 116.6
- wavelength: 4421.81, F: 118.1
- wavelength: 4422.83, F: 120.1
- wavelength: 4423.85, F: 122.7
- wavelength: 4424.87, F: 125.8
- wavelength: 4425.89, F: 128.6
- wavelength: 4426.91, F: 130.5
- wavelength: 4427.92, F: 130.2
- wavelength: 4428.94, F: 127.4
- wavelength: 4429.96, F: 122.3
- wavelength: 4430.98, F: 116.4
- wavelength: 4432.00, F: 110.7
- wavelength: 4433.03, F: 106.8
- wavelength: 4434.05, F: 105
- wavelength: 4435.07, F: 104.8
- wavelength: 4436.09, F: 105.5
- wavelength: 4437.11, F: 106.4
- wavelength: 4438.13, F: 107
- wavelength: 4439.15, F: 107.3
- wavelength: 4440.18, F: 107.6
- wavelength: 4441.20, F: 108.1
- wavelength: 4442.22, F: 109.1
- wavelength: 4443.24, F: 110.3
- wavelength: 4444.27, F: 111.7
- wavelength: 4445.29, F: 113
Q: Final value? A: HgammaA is -3.2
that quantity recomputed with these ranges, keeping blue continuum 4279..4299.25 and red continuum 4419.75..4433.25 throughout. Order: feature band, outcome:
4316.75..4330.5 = -1.3 Angstrom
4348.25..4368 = -1.0 Angstrom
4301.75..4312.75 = 0.4 Angstrom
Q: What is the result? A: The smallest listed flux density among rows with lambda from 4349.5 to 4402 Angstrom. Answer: 107.2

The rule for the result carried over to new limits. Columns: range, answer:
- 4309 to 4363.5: 112.6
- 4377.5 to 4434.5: 101.5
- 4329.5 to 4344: 120.2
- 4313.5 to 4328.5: 120.6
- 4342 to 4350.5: 114.2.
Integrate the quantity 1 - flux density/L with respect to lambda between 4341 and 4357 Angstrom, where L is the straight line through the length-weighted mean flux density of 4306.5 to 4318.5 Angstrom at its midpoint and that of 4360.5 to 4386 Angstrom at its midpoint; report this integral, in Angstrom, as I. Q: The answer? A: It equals 0.3 Angstrom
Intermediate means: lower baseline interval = 118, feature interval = 120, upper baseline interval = 124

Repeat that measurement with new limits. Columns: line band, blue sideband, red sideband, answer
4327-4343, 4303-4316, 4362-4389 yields -0.9 Angstrom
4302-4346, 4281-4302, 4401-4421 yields -3.8 Angstrom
